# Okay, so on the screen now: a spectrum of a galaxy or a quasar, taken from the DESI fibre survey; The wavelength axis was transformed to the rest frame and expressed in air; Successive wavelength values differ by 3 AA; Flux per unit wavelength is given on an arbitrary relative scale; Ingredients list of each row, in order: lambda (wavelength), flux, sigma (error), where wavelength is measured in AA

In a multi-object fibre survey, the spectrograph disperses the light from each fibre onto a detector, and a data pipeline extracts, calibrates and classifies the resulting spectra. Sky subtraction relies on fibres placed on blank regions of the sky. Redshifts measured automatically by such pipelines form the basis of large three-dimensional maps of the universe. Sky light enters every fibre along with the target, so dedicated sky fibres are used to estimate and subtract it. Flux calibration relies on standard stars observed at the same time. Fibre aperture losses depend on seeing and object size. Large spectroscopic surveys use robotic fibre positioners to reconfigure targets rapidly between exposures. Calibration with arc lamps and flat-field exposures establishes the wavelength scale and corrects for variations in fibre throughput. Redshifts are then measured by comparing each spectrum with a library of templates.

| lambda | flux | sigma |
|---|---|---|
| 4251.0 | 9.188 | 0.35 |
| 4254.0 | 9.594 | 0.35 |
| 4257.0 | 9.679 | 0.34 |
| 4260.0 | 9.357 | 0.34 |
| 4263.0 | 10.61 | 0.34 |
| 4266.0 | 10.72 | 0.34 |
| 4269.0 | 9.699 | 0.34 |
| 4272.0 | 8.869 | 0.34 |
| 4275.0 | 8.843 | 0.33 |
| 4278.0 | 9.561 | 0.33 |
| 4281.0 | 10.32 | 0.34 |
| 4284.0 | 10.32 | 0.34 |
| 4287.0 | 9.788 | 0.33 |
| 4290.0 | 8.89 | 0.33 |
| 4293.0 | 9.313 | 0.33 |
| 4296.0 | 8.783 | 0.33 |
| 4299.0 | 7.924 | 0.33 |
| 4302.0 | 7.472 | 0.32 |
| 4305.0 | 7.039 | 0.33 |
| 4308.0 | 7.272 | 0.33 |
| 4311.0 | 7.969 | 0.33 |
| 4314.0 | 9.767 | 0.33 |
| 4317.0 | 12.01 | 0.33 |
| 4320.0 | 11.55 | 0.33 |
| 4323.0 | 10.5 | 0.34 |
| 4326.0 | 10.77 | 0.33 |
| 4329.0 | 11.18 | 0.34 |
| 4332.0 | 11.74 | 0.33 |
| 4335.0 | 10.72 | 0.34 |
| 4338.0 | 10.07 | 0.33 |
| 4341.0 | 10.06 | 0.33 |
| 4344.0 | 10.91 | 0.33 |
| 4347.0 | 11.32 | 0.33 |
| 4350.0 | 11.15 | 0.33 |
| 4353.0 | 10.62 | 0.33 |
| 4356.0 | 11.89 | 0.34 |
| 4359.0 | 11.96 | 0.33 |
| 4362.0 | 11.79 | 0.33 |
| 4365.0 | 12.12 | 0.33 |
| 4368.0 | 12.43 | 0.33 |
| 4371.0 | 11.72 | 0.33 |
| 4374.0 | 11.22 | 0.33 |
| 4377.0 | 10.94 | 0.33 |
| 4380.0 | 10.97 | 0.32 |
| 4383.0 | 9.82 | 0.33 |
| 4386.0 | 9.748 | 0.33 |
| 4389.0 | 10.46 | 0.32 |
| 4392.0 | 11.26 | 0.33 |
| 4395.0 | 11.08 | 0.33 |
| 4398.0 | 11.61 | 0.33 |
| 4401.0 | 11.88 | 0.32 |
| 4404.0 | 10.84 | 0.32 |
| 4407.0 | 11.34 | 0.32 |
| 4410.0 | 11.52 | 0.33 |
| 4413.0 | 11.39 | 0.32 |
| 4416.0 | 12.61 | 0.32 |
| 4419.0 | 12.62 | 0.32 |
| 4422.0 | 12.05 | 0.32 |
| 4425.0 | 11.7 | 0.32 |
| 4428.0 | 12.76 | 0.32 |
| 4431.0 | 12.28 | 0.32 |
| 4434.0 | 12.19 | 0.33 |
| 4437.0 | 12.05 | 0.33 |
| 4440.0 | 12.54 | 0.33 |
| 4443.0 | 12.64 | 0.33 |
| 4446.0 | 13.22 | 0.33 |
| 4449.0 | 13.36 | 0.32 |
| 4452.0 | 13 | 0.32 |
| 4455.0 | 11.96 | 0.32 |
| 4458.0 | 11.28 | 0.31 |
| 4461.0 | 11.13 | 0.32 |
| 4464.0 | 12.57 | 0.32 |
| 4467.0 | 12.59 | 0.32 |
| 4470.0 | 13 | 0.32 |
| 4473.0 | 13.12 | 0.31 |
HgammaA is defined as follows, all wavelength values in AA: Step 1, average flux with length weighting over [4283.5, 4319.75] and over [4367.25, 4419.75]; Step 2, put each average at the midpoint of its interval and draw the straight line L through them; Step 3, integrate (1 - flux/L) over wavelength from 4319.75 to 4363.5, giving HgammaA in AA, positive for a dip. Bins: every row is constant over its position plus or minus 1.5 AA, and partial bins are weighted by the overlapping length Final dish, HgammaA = -4.9 AA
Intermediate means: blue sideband 8.93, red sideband 11.3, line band 11.1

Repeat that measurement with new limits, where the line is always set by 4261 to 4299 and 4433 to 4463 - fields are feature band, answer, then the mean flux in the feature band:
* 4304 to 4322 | 1.4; 9.36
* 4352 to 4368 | -1.3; 11.8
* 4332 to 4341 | -0.1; 10.6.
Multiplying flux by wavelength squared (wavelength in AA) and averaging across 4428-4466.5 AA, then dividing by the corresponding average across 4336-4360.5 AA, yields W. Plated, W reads 1.18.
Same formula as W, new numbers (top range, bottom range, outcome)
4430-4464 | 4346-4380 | 1.11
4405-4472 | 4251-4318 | 1.42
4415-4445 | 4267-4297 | 1.40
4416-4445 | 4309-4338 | 1.22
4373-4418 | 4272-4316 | 1.32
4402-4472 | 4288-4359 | 1.29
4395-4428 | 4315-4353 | 1.11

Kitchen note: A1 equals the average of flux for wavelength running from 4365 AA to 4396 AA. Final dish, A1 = 11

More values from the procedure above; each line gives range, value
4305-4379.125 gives 10.8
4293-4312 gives 7.86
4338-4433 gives 11.4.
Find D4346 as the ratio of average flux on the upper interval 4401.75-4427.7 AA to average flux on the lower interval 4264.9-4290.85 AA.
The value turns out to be 1.22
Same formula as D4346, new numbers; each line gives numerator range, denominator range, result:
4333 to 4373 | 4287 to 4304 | 1.32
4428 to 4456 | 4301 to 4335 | 1.28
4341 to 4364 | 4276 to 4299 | 1.20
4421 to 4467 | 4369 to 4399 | 1.13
